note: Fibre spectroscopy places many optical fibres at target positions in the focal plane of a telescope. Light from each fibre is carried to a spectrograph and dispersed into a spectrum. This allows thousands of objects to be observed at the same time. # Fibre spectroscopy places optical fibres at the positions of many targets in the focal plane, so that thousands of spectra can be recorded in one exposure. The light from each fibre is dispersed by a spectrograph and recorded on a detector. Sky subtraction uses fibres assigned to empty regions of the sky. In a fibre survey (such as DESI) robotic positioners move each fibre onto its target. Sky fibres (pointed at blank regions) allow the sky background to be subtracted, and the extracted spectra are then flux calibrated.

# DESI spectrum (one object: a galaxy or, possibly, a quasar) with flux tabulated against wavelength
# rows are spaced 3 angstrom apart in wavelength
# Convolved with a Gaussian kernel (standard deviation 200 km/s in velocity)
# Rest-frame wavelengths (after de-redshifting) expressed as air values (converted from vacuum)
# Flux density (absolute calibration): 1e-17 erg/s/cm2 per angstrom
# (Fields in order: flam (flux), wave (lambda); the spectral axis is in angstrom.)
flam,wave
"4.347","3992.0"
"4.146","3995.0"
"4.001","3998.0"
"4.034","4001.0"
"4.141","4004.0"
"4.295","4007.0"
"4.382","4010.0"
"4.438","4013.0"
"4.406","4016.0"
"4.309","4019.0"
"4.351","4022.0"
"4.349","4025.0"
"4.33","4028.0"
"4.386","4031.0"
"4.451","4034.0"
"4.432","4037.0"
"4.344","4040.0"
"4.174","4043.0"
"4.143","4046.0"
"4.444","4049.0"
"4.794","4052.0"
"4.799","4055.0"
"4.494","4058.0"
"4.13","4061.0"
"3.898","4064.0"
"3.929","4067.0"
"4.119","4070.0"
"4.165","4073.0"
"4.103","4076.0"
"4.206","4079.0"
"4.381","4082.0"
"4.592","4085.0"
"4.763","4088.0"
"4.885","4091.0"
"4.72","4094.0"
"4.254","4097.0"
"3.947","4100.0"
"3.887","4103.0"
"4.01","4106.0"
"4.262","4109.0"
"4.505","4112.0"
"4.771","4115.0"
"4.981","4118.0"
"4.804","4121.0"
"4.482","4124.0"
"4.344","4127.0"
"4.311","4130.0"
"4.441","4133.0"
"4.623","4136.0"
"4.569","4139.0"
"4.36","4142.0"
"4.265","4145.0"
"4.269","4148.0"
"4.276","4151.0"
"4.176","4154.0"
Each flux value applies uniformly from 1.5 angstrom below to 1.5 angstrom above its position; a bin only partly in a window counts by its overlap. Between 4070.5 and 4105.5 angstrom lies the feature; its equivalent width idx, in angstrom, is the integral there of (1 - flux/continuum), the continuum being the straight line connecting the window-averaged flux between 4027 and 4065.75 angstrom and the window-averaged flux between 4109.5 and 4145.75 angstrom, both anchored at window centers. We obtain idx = 0.9 angstrom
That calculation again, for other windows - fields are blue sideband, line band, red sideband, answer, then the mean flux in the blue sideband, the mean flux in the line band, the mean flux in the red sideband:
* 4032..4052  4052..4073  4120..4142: 0.6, 4.37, 4.26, 4.49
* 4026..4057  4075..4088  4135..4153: 0.1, 4.43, 4.38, 4.38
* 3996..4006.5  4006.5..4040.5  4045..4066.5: -1.4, 4.09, 4.38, 4.37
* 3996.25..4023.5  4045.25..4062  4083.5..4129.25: -0.5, 4.26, 4.49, 4.48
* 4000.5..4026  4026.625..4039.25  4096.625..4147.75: -0.2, 4.31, 4.4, 4.4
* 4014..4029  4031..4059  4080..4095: 0.1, 4.35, 4.45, 4.65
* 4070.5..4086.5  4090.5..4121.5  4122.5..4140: -0.4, 4.28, 4.43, 4.46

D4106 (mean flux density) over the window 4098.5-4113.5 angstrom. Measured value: 4.12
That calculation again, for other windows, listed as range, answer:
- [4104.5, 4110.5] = 4.14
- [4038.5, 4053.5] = 4.38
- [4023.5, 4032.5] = 4.36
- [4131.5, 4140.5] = 4.54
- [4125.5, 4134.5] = 4.37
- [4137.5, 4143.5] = 4.46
